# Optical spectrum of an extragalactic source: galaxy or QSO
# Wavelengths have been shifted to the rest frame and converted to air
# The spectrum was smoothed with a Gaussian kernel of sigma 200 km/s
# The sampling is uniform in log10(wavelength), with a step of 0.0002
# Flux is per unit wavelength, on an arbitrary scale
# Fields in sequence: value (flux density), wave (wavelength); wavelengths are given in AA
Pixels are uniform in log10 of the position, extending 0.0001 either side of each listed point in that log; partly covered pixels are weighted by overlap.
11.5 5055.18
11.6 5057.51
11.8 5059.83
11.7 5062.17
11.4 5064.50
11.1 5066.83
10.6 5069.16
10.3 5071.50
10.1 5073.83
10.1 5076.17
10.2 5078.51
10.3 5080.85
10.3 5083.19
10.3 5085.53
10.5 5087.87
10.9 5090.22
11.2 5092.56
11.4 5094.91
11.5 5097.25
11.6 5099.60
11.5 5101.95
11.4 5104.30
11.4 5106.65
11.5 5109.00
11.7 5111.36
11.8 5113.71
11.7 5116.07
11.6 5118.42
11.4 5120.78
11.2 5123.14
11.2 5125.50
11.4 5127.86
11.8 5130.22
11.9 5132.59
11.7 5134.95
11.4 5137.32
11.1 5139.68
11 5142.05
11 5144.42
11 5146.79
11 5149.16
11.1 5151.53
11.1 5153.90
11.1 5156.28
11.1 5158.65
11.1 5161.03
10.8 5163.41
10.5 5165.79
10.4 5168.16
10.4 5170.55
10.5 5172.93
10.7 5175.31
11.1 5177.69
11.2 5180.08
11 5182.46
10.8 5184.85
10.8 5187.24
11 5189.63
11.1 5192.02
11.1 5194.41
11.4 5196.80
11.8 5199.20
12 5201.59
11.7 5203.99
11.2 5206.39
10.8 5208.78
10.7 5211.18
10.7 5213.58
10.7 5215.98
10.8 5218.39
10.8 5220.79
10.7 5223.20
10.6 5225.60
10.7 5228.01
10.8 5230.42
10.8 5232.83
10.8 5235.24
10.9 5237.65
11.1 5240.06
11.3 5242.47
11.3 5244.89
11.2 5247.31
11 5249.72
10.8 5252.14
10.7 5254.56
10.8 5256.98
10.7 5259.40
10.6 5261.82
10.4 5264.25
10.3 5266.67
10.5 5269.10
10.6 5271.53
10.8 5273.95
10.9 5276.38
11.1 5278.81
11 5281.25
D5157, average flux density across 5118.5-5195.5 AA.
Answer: 11.1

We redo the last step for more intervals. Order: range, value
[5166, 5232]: 10.9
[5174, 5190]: 10.9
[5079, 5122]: 11.2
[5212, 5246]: 10.9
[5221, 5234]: 10.7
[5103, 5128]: 11.5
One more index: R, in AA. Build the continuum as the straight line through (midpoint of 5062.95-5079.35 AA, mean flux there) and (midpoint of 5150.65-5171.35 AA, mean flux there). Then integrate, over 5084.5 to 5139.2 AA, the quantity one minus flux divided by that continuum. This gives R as -3.5 AA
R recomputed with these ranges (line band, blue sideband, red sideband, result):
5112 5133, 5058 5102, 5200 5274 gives -1.29 AA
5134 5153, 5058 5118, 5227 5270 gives -0.30 AA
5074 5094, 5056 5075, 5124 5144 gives 1.26 AA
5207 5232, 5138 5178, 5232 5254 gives 0.54 AA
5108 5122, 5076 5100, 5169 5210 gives -1.00 AA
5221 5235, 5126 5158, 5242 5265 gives 0.30 AA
